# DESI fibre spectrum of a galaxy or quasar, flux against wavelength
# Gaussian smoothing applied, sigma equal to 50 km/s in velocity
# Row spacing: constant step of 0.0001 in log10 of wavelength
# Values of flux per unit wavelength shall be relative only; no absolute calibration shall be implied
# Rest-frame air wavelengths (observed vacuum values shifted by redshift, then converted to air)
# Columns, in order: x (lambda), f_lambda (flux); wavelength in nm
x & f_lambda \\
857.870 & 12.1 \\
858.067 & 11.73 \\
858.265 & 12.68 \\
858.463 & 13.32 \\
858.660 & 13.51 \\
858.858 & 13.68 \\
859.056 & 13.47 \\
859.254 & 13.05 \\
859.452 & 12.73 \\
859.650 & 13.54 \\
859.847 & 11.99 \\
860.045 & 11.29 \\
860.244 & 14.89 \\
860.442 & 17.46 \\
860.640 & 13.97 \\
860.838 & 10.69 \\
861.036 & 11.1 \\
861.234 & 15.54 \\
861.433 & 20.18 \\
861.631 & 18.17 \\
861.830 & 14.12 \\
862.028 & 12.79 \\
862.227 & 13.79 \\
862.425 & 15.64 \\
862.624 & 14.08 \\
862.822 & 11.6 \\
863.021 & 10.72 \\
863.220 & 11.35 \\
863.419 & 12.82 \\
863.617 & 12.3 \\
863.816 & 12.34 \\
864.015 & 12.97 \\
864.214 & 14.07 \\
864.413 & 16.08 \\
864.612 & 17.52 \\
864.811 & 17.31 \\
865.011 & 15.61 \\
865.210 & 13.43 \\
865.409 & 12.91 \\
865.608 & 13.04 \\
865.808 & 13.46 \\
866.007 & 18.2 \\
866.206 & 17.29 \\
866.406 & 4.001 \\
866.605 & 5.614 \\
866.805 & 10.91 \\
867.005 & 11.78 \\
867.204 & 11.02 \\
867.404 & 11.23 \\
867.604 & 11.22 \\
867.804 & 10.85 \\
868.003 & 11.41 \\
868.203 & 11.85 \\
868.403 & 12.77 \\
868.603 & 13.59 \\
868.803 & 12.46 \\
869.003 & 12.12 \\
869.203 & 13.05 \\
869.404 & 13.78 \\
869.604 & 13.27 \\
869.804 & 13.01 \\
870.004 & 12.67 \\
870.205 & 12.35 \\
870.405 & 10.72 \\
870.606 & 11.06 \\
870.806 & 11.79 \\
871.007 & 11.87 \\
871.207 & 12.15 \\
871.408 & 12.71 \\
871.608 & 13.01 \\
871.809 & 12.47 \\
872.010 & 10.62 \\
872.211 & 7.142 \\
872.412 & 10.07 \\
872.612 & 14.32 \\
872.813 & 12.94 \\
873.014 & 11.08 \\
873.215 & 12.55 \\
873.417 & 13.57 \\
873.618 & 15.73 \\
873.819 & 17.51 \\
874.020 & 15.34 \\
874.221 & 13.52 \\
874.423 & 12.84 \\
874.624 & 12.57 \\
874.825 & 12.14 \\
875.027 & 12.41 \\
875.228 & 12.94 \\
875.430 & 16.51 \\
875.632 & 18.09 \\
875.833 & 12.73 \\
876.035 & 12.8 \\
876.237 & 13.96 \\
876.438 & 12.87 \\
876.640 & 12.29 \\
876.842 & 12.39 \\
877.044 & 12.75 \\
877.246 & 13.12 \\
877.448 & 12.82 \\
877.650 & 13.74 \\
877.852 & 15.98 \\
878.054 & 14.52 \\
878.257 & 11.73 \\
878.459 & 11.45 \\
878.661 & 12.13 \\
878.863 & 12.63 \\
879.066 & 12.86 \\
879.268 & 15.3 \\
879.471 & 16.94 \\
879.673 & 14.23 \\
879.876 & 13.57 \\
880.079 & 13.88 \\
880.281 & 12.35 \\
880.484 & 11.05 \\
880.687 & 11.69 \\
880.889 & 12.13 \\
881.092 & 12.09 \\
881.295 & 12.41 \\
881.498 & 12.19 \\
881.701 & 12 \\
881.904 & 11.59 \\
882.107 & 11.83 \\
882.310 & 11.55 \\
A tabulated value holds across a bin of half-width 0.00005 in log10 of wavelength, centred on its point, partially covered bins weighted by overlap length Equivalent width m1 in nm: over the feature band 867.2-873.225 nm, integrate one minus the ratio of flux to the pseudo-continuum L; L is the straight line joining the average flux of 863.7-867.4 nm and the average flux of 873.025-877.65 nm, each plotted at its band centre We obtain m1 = 0.631 nm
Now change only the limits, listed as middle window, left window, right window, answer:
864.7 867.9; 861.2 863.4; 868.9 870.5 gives 0.24 nm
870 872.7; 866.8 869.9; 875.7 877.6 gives 0.19 nm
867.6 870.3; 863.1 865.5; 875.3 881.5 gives 0.25 nm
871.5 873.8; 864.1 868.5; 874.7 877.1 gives 0.16 nm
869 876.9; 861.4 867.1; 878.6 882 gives 0.17 nm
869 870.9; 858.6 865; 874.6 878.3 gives 0.18 nm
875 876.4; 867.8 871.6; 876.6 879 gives -0.16 nm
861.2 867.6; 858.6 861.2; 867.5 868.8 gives -0.44 nm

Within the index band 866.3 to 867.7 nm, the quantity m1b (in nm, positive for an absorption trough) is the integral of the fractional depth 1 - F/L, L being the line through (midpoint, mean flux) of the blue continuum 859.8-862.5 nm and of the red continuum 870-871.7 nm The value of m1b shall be 0.380 nm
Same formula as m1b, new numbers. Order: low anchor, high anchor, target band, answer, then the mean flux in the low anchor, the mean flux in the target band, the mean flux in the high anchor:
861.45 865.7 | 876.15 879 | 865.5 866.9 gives 0.21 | 14.1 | 11.8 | 13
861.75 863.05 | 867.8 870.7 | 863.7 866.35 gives -0.36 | 13.4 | 14.7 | 12.4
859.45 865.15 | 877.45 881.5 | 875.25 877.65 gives -0.06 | 14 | 13.6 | 13.2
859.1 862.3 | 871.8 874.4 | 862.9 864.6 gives 0.09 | 14.1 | 13.1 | 12.8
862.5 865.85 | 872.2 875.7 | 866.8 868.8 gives 0.27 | 13.6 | 11.7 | 13.5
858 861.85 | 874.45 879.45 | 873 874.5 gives -0.08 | 13.9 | 14.2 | 13.4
